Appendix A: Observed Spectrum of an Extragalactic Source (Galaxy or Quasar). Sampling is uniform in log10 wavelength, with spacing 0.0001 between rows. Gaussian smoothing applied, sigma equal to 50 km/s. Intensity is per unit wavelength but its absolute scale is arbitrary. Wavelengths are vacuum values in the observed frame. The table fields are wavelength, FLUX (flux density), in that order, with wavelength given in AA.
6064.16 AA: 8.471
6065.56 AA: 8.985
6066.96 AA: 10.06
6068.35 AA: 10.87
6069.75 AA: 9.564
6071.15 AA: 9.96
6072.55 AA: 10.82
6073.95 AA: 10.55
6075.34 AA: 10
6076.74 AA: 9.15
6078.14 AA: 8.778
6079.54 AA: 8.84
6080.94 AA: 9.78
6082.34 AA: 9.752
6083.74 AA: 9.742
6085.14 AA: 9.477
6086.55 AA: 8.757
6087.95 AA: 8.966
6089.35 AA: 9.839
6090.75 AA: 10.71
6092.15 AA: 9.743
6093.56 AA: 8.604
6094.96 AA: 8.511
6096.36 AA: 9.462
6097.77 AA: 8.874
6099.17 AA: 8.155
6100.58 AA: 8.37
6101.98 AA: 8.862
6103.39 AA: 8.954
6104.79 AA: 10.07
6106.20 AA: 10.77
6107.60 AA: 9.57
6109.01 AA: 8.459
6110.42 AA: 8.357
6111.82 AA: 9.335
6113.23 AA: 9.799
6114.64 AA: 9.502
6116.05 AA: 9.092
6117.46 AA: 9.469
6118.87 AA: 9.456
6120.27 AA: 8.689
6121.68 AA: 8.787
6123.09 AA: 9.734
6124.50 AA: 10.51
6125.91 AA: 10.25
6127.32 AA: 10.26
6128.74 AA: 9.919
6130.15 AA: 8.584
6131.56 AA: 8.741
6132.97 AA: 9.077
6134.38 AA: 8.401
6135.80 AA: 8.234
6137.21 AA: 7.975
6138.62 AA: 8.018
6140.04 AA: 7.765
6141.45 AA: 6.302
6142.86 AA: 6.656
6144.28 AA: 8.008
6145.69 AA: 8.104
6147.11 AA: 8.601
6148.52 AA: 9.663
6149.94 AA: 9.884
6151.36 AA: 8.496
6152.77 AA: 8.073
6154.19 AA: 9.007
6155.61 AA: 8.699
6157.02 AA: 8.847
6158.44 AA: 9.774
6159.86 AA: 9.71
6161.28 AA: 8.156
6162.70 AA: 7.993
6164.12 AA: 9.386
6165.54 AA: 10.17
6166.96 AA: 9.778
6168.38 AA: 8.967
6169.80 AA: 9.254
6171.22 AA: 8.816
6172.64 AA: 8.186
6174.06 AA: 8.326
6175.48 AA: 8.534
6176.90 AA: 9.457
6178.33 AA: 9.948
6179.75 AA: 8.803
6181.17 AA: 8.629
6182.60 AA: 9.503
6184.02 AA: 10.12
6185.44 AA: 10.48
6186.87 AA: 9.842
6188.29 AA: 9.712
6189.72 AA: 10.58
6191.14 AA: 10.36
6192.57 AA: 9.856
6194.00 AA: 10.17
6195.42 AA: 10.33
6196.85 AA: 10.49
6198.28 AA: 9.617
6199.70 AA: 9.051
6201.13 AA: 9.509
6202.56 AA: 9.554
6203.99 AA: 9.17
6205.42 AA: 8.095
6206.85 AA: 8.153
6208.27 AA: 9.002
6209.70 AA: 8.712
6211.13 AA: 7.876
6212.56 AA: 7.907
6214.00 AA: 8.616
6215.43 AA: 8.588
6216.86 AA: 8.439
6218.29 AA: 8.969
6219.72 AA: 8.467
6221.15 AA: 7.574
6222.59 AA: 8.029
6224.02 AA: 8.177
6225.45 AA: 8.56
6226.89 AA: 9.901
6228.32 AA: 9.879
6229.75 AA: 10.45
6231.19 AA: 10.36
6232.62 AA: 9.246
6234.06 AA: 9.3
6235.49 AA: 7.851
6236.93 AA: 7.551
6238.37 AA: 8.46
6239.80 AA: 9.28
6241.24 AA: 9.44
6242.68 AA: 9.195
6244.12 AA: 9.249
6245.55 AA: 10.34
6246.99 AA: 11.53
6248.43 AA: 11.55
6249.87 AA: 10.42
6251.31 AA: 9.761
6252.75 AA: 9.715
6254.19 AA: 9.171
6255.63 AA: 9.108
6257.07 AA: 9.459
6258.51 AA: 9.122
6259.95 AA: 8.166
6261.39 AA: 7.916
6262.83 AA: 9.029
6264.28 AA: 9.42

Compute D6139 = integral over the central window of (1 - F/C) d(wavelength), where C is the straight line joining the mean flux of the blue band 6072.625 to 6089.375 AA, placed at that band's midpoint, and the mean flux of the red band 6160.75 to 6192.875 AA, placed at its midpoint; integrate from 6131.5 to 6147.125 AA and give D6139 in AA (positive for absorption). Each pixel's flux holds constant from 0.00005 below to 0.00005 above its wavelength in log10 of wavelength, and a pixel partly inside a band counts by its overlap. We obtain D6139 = 2.4 AA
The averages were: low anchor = 9.51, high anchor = 9.34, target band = 7.93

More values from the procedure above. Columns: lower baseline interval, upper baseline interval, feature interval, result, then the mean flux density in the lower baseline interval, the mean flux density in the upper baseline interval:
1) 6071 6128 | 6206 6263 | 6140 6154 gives 1.6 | 9.43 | 9.06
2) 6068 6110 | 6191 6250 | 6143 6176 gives 1.6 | 9.44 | 9.2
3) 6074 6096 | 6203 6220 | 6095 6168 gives 1.1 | 9.42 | 8.52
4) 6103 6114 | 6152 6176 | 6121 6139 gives 0.2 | 9.43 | 8.93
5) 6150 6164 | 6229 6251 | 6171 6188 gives -0.4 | 8.83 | 9.62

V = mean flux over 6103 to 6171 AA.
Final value 8.98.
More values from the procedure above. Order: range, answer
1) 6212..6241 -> 8.79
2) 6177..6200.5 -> 9.83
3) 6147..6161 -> 9.07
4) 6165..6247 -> 9.19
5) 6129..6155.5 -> 8.35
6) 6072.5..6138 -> 9.3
